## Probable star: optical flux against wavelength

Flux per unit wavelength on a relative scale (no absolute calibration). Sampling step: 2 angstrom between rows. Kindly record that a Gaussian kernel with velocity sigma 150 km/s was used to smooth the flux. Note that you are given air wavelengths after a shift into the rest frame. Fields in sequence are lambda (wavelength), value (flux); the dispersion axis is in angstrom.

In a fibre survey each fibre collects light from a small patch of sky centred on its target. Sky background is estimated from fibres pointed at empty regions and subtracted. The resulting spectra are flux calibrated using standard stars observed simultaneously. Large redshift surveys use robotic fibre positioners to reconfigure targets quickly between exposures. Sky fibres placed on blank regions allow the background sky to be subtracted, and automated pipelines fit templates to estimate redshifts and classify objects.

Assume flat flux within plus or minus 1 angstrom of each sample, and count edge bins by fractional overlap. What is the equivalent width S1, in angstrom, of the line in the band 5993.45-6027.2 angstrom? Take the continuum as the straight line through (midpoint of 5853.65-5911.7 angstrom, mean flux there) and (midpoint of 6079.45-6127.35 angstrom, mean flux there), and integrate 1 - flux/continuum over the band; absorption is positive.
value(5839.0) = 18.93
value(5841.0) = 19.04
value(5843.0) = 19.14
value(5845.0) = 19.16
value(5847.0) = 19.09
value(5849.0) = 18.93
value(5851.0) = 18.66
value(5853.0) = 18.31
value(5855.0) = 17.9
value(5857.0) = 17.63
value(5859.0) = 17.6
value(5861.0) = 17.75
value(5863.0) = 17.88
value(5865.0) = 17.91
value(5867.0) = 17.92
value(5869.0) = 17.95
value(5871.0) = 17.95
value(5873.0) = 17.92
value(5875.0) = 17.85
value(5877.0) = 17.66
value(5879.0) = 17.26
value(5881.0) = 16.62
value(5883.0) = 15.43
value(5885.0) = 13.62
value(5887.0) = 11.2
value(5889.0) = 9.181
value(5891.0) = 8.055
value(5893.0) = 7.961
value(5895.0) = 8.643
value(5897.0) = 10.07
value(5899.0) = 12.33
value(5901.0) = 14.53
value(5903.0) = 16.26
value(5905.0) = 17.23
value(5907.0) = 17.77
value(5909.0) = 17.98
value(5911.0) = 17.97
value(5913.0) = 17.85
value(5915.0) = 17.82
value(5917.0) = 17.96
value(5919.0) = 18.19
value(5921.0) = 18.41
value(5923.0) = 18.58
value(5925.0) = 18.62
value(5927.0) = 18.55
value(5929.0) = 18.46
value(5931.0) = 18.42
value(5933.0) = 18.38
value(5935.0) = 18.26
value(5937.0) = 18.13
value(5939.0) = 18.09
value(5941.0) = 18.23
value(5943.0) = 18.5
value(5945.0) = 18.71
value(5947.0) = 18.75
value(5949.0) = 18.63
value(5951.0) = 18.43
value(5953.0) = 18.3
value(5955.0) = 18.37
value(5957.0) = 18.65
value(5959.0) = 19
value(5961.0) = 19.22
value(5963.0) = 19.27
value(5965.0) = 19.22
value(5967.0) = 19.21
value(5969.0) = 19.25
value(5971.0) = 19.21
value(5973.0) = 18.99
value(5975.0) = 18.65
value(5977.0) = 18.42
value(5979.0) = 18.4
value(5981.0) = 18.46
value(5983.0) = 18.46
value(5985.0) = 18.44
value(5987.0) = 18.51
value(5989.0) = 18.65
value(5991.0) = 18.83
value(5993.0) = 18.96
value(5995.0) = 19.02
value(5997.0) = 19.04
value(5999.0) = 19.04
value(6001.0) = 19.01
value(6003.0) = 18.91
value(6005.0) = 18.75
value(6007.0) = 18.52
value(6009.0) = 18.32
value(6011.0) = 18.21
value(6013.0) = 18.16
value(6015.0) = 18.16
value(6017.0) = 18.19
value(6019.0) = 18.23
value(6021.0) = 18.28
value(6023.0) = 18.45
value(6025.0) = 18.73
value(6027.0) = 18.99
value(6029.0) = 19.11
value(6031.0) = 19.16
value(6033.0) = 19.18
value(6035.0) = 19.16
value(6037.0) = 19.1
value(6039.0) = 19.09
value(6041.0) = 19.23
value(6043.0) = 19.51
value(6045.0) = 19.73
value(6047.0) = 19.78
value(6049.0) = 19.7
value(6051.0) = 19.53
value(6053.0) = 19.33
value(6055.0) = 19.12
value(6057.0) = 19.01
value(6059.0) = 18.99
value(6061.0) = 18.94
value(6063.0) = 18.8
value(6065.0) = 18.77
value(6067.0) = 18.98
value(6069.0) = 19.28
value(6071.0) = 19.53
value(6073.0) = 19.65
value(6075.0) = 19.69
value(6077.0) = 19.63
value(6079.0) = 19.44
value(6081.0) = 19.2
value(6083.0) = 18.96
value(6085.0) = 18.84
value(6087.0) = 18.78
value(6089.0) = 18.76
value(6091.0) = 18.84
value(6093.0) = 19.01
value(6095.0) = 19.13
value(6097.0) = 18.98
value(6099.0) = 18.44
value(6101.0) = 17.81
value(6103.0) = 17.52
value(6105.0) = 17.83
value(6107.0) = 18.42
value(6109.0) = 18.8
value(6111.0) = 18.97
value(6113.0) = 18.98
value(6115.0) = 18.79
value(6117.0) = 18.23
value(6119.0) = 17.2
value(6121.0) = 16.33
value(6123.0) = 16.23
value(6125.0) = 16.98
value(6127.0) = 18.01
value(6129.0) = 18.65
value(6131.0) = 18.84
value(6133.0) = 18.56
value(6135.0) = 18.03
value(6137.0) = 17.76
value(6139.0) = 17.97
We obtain -3.0 angstrom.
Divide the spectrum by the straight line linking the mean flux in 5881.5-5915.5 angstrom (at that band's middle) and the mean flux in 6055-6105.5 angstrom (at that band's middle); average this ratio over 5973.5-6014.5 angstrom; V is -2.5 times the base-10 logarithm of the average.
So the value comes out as -0.13 mag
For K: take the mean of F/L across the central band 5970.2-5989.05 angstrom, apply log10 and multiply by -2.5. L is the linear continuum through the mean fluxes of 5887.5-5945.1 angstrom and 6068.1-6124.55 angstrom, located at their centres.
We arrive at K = -0.10 mag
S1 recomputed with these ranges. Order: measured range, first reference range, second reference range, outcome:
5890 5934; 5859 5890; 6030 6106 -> 2.5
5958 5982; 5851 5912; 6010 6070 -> -2.1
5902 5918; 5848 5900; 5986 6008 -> -1.2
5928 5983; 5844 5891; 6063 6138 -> -3.7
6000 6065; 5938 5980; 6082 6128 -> -1.5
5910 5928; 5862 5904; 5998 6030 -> -3.0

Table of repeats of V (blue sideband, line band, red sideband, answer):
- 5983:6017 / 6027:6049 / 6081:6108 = -0.040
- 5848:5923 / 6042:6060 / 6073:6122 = -0.078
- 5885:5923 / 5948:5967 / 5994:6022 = -0.136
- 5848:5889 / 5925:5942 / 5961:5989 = -0.013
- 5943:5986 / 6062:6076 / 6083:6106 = -0.037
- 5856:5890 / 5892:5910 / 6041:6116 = 0.226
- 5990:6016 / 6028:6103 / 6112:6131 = -0.053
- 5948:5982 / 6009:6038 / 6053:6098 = 0.019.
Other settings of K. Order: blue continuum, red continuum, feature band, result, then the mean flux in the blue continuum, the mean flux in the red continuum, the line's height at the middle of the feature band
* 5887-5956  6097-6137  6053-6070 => -0.084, 16.4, 18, 17.6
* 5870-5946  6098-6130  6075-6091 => -0.084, 16.2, 17.9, 17.7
